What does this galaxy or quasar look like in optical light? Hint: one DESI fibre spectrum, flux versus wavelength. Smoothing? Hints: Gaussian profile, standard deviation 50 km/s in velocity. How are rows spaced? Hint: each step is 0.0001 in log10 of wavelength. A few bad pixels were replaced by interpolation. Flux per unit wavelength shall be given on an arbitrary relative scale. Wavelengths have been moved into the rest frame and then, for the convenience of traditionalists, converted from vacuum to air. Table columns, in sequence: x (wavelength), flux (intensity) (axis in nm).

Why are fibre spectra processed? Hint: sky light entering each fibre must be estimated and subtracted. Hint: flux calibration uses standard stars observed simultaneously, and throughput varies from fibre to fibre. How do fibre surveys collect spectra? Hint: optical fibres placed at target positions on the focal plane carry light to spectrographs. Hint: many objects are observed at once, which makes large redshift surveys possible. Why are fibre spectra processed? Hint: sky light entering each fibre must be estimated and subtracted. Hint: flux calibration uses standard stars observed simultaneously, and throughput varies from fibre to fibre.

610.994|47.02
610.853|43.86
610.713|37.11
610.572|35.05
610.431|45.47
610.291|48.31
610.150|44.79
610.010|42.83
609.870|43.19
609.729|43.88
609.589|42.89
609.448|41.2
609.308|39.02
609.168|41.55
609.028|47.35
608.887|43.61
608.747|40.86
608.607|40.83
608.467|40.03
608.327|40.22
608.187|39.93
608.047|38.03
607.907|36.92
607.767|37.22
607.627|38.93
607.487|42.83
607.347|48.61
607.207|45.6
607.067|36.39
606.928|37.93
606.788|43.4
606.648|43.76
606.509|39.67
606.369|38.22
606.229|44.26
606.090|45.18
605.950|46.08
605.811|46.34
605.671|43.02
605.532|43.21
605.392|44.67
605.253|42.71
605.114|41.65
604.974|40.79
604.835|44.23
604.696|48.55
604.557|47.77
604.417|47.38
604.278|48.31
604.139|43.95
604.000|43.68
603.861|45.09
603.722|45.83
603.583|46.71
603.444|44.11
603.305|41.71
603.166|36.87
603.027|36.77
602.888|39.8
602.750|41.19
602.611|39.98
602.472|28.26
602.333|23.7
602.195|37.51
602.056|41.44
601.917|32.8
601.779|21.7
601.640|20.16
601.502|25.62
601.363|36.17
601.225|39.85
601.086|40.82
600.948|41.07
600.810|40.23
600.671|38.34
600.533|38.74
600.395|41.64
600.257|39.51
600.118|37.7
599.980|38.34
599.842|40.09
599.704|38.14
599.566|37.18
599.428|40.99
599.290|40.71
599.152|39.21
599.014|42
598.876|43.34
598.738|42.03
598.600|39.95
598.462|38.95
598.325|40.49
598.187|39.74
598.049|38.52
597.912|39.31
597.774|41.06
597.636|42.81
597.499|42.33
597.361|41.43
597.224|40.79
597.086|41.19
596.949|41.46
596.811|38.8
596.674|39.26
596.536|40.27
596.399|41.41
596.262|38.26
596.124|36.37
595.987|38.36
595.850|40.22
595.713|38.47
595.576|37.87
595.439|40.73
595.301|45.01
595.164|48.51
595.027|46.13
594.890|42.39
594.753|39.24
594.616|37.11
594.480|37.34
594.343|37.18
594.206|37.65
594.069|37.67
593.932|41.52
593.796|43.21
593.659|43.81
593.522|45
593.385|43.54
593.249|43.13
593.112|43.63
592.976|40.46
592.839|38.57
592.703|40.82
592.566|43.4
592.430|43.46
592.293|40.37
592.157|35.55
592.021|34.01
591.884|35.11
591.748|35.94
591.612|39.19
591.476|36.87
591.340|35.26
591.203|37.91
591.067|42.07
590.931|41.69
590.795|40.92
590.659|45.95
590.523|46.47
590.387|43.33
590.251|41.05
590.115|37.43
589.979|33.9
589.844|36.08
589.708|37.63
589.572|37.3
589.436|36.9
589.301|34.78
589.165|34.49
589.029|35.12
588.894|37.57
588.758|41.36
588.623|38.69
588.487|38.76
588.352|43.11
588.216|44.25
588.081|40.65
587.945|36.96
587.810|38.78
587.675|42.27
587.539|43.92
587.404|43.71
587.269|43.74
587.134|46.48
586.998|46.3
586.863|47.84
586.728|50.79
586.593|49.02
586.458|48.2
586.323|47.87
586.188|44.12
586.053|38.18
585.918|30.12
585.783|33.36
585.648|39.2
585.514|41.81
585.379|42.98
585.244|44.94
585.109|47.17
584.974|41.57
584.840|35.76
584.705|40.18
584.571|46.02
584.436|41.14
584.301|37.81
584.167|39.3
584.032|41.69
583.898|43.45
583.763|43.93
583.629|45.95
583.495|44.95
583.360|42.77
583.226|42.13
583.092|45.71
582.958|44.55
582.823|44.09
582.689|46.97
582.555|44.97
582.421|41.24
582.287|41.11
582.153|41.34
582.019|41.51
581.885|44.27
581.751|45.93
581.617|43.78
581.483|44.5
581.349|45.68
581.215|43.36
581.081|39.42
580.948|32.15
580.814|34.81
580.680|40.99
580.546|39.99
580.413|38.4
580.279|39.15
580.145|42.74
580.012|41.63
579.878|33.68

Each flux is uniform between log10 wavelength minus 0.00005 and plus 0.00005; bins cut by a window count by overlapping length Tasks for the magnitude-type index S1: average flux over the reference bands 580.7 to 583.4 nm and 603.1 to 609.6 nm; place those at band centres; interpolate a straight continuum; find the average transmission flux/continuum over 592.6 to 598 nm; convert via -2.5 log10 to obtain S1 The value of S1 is 0.05 mag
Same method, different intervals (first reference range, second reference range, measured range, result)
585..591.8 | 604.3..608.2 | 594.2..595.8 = 0.021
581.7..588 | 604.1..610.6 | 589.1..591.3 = 0.097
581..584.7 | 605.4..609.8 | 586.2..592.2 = 0.058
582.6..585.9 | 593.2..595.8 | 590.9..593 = 0.077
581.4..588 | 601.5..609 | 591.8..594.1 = 0.032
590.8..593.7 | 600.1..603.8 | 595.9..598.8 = -0.048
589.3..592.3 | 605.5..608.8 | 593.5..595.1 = -0.038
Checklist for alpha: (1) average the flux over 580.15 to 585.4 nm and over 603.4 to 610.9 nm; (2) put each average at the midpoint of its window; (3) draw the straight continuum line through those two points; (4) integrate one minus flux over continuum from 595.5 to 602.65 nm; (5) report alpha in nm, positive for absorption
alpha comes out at 0.75 nm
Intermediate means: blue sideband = 42.2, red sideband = 42.8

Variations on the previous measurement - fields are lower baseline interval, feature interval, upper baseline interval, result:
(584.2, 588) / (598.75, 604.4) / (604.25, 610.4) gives 0.541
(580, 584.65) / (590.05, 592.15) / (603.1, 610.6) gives 0.149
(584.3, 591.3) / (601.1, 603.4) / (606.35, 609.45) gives 0.380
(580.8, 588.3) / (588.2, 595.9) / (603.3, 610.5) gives 0.521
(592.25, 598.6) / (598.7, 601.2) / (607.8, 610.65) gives 0.069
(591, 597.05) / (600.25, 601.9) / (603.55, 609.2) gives 0.262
